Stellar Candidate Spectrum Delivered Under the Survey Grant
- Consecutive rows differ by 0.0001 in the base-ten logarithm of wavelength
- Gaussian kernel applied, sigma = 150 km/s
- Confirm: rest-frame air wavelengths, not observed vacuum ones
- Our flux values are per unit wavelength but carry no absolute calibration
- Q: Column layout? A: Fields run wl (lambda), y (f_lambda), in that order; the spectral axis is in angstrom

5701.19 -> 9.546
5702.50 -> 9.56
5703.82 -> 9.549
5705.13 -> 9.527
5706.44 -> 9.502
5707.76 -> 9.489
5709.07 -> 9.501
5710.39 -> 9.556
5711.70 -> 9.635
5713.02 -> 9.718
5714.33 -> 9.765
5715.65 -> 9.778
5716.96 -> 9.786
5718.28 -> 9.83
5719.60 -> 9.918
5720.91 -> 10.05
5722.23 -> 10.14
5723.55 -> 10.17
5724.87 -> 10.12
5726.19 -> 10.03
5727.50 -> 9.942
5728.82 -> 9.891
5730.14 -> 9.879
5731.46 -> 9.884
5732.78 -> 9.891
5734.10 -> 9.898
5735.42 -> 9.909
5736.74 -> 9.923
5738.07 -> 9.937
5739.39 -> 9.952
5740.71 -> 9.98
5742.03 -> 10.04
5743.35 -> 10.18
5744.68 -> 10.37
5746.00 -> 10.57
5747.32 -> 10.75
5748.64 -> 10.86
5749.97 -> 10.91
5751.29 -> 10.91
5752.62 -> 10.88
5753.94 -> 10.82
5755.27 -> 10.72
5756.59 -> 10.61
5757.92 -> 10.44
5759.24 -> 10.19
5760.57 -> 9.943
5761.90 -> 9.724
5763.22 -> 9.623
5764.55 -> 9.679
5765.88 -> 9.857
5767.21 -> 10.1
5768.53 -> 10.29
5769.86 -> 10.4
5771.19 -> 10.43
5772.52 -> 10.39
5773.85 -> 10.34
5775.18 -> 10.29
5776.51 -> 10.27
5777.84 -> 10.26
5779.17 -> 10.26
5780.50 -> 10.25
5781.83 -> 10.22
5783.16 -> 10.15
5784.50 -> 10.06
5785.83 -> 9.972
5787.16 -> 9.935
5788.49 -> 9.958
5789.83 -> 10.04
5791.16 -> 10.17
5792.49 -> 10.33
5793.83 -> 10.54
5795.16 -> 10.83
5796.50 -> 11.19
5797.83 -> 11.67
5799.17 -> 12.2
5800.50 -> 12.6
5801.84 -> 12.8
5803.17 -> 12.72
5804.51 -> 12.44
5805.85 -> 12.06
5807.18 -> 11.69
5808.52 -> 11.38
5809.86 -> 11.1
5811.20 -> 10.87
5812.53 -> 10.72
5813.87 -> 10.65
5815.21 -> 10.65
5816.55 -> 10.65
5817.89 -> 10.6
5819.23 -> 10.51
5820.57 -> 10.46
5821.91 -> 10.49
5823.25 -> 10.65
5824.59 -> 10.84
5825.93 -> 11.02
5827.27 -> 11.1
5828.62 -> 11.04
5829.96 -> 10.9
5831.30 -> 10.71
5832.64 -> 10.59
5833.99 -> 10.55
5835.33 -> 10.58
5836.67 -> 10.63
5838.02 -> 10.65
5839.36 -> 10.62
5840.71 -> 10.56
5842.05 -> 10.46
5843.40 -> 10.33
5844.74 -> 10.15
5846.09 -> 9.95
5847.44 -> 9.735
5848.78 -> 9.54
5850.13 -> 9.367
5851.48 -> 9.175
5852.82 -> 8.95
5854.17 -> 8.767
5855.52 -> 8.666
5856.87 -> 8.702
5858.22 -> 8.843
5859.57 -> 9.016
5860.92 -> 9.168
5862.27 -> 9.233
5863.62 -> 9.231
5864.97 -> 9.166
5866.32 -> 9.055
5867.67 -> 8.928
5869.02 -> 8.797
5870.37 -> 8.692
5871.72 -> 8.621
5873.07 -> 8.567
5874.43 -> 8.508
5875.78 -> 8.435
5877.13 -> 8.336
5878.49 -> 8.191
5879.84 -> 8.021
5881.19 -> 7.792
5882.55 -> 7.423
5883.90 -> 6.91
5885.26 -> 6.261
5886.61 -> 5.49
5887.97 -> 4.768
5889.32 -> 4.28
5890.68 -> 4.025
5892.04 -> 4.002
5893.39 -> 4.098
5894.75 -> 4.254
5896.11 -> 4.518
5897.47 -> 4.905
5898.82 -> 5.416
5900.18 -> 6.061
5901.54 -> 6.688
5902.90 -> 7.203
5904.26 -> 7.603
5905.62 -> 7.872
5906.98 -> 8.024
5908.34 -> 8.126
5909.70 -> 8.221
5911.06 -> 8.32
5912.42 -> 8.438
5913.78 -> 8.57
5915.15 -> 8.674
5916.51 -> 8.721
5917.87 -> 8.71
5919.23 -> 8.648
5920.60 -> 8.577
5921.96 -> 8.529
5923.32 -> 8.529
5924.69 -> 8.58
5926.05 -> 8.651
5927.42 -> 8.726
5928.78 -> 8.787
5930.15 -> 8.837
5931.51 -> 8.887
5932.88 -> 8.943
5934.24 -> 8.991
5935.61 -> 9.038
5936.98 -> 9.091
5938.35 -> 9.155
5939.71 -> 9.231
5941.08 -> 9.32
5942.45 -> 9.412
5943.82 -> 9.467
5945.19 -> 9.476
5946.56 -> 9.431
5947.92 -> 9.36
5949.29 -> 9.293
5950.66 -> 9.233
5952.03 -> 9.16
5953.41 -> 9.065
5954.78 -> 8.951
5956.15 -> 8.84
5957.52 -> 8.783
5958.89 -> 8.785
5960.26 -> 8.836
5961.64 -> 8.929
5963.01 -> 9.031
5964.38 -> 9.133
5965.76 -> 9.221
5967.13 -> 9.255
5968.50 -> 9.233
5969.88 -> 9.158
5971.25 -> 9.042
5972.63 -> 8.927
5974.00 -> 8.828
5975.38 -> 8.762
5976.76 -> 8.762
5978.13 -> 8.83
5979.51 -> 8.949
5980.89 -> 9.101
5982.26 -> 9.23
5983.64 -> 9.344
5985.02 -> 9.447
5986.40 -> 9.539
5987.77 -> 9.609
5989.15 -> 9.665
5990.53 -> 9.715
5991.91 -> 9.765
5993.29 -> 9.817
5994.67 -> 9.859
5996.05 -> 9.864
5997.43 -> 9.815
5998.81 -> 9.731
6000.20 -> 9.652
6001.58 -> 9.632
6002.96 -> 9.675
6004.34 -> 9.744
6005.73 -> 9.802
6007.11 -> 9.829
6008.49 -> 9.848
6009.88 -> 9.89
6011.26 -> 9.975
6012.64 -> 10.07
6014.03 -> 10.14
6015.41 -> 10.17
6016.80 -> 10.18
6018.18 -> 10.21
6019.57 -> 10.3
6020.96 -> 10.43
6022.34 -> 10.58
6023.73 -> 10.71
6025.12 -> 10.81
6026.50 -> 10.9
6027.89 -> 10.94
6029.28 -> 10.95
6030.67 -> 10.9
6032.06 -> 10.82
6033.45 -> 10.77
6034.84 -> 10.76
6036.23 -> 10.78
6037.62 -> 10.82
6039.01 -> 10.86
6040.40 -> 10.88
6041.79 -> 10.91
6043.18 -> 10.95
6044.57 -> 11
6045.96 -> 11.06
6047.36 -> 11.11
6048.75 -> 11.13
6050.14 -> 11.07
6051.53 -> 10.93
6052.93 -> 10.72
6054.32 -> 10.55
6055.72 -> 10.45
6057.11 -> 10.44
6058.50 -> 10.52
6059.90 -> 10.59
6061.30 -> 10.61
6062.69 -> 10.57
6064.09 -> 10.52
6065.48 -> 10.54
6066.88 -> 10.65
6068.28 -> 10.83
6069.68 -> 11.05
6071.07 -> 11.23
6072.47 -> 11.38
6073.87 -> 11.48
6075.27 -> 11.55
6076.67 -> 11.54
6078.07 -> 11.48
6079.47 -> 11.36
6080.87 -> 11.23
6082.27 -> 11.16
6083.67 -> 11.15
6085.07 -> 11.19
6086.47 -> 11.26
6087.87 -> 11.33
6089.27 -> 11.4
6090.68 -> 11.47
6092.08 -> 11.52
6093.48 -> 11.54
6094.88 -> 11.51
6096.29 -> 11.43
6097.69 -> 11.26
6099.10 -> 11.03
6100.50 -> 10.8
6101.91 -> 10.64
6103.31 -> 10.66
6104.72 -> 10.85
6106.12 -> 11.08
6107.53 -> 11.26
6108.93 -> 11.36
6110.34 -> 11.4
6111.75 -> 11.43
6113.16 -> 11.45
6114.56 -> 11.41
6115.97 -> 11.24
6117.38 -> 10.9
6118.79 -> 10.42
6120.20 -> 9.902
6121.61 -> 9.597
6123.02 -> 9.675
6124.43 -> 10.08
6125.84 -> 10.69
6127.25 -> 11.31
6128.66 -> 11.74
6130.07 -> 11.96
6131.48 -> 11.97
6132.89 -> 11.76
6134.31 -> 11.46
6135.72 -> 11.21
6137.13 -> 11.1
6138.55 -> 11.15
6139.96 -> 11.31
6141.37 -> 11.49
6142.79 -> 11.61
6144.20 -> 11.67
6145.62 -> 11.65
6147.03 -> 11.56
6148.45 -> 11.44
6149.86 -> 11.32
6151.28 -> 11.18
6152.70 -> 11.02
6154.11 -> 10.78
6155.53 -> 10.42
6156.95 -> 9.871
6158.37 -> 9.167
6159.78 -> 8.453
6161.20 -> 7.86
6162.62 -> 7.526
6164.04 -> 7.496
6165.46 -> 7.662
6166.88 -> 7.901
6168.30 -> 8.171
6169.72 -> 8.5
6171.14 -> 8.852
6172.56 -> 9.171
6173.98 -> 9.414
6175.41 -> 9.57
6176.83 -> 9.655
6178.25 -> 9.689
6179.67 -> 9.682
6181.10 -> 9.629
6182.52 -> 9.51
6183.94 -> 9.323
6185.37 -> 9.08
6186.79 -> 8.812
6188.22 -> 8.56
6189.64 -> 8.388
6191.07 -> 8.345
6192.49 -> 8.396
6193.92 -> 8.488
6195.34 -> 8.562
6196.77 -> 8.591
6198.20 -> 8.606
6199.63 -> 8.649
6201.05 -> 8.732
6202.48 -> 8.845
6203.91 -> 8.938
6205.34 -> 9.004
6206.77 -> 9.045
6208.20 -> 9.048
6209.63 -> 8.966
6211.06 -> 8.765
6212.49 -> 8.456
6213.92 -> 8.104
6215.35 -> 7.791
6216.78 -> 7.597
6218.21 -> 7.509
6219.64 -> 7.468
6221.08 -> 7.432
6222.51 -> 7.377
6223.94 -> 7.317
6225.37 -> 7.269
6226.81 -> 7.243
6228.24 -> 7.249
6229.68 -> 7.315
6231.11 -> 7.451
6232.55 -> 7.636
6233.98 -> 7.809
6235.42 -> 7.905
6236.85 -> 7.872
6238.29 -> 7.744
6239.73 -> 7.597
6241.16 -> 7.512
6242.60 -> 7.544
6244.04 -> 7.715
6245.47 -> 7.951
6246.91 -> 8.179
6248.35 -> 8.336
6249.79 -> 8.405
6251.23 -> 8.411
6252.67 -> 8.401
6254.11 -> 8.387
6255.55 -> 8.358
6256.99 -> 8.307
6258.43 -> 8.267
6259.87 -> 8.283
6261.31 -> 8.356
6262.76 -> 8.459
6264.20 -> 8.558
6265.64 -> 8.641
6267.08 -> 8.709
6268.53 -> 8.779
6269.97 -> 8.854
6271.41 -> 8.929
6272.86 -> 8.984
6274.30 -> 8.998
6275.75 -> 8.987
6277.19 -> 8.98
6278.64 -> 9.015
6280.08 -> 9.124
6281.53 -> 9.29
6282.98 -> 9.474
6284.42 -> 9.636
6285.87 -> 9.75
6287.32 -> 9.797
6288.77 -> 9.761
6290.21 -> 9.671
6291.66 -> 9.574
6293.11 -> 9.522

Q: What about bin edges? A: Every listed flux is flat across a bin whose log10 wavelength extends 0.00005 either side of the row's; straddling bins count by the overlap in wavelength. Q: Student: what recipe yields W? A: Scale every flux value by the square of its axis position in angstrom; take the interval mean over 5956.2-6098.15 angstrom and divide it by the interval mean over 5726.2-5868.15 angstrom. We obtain 1.08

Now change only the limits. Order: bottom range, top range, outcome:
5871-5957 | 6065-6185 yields 1.44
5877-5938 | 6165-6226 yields 1.27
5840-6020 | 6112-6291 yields 1.15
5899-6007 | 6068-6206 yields 1.22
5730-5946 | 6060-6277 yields 1.14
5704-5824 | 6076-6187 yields 1.14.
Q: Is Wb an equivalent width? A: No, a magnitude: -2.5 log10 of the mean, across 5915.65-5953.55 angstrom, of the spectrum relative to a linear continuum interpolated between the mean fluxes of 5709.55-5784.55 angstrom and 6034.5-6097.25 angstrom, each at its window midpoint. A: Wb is 0.19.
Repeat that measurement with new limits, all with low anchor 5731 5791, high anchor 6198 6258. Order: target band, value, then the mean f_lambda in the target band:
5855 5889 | 0.19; 8.15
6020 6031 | -0.19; 10.8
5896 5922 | 0.24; 7.64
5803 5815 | -0.14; 11.4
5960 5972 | 0.02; 9.1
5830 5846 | -0.07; 10.5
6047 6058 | -0.21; 10.8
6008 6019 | -0.12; 10.1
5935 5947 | 0.01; 9.29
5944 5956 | 0.01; 9.24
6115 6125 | -0.20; 10.3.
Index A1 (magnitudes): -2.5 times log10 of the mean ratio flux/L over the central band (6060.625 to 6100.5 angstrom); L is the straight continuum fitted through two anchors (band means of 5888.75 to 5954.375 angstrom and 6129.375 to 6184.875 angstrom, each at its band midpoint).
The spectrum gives -0.190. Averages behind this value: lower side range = 7.95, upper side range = 10.1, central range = 11.2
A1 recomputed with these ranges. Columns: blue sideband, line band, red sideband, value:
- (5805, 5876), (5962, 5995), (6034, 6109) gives 0.15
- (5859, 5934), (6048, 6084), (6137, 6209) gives -0.24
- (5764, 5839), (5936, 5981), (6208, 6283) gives 0.09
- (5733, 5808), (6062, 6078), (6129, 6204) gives -0.12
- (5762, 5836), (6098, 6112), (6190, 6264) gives -0.24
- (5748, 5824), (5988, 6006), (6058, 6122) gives 0.13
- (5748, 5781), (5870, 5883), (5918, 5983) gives 0.16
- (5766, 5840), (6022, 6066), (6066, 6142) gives 0.03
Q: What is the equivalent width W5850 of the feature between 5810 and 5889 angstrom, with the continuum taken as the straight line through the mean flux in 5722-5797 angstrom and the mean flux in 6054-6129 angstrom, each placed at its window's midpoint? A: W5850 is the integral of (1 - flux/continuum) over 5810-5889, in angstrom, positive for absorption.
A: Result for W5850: 7.66 angstrom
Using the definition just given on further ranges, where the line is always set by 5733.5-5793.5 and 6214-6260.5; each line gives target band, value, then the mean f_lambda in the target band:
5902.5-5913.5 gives 1.7 angstrom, 8.02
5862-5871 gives 0.7 angstrom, 9.01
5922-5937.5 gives 1.0 angstrom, 8.81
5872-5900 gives 9.8 angstrom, 6.24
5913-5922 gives 0.8 angstrom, 8.64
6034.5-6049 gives -3.5 angstrom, 10.9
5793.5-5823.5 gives -3.9 angstrom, 11.3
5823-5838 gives -1.3 angstrom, 10.8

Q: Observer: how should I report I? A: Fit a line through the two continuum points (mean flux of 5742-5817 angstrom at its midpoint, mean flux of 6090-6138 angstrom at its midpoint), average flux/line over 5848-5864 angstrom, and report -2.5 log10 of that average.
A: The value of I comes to 0.19 mag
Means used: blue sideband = 10.7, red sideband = 11.1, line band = 9.06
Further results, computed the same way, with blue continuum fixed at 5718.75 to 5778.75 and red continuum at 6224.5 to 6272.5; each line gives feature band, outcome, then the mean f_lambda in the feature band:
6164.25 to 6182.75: -0.073 mag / 8.98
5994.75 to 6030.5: -0.122 mag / 10.2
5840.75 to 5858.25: 0.032 mag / 9.5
